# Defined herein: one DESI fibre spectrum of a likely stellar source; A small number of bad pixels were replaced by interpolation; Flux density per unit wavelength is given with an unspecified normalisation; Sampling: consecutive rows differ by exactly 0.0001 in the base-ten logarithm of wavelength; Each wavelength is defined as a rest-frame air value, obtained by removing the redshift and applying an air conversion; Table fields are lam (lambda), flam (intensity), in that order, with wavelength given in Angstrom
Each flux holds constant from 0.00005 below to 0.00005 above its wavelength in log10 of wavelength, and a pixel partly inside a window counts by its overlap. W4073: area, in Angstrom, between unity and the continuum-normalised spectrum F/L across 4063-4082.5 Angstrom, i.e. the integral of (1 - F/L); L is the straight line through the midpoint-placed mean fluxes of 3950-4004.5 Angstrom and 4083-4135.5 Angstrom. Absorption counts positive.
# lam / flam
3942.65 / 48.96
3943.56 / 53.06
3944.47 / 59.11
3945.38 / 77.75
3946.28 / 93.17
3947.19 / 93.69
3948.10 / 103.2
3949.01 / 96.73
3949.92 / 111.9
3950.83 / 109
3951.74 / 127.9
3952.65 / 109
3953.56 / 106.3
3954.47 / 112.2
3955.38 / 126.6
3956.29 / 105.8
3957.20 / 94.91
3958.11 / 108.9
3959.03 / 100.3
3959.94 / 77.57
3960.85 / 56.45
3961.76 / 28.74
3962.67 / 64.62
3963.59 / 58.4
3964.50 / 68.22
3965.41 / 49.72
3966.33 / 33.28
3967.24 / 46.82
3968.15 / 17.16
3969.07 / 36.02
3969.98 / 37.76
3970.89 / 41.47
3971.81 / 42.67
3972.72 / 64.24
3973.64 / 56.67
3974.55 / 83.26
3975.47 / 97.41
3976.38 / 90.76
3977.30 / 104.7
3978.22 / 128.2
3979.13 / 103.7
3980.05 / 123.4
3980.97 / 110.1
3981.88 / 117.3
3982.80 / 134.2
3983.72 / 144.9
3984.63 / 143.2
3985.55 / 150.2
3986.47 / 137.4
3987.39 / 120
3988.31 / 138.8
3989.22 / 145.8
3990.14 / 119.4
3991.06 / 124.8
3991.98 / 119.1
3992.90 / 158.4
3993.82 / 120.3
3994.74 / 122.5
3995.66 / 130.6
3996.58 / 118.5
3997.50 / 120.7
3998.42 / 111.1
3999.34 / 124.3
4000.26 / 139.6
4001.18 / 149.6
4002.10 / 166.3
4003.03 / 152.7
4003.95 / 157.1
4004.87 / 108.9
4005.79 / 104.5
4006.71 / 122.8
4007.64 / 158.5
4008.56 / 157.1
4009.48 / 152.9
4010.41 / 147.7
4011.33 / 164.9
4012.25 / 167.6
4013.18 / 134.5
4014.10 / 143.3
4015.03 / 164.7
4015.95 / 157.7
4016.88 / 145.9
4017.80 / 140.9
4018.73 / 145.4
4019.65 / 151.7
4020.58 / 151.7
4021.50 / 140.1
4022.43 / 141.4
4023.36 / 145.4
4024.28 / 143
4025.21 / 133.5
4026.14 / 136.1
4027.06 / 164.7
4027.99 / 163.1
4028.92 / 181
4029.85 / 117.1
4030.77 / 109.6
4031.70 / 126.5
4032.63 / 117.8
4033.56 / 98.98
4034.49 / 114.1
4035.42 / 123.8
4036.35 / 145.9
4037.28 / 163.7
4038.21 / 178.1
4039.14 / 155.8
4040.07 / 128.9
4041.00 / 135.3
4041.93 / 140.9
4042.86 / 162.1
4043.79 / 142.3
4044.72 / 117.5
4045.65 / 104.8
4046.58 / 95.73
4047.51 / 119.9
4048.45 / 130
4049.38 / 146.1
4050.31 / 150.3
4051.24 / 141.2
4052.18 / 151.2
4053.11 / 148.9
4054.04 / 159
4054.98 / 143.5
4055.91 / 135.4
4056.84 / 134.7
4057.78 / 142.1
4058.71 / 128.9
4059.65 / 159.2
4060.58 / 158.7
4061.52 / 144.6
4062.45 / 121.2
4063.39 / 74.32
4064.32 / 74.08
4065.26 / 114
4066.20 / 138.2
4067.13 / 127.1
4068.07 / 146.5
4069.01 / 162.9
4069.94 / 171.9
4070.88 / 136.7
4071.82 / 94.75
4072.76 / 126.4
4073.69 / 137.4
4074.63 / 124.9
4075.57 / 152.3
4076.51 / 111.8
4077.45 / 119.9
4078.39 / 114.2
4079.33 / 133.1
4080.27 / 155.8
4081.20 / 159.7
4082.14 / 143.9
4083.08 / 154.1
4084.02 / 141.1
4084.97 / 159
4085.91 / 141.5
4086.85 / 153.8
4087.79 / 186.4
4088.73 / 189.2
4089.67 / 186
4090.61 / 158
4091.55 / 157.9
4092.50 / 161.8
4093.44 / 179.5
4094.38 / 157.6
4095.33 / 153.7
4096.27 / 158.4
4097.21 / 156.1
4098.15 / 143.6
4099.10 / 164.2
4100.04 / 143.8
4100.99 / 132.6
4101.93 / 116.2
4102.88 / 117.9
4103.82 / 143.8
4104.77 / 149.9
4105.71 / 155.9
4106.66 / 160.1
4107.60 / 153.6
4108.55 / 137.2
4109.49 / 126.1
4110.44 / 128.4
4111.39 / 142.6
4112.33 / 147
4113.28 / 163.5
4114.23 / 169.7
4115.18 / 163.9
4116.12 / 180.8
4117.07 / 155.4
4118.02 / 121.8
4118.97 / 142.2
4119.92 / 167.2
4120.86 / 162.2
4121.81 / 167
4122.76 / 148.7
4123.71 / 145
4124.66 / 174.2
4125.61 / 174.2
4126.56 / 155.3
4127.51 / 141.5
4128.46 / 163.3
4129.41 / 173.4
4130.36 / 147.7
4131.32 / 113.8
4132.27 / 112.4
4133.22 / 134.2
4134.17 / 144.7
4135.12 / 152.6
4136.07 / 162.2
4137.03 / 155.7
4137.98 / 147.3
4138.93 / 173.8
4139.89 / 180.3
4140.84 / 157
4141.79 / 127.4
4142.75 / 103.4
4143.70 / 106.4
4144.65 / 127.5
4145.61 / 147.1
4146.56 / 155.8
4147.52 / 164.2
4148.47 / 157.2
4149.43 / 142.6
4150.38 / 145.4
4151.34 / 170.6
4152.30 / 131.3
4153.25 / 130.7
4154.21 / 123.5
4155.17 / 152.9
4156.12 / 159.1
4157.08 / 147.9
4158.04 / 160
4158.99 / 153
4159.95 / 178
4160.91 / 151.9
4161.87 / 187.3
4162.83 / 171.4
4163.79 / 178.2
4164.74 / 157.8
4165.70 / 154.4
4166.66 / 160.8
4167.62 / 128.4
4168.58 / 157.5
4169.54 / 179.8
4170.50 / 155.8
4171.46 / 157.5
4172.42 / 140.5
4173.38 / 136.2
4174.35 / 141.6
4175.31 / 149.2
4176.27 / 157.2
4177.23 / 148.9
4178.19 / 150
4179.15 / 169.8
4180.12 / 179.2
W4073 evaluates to 1.3 Angstrom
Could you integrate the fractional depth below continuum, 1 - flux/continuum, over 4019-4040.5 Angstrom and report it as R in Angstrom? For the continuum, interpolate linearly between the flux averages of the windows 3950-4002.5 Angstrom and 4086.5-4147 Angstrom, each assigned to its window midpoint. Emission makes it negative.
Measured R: -3.6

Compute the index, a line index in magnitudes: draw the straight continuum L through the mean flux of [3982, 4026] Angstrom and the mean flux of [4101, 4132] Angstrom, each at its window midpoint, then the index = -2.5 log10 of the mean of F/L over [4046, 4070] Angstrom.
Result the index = 0.077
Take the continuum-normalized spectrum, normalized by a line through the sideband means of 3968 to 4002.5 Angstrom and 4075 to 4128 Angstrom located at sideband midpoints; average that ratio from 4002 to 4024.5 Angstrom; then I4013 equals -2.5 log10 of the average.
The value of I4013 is -0.208 mag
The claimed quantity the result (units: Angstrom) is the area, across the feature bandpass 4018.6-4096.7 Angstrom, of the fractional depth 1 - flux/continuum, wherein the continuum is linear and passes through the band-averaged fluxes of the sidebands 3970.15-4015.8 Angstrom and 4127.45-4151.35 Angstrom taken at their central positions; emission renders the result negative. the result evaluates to -3.9 Angstrom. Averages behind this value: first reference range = 125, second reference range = 146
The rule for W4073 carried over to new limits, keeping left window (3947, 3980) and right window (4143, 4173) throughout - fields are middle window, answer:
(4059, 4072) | -1.40 Angstrom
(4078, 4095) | -4.23 Angstrom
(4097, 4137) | -3.44 Angstrom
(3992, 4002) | -4.01 Angstrom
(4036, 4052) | -4.15 Angstrom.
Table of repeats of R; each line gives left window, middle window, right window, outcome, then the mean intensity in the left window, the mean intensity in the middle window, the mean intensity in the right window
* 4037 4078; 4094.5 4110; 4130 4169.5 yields -0.3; 135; 145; 149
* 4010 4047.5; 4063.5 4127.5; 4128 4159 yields -1.5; 141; 147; 146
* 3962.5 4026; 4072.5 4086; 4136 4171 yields -0.2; 119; 138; 152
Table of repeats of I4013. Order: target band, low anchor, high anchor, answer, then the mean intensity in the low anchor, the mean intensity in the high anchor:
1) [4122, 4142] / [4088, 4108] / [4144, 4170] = 0.02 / 155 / 154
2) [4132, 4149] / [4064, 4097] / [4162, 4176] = 0.05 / 146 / 156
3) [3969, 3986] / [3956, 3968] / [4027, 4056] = -0.18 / 66.9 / 138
